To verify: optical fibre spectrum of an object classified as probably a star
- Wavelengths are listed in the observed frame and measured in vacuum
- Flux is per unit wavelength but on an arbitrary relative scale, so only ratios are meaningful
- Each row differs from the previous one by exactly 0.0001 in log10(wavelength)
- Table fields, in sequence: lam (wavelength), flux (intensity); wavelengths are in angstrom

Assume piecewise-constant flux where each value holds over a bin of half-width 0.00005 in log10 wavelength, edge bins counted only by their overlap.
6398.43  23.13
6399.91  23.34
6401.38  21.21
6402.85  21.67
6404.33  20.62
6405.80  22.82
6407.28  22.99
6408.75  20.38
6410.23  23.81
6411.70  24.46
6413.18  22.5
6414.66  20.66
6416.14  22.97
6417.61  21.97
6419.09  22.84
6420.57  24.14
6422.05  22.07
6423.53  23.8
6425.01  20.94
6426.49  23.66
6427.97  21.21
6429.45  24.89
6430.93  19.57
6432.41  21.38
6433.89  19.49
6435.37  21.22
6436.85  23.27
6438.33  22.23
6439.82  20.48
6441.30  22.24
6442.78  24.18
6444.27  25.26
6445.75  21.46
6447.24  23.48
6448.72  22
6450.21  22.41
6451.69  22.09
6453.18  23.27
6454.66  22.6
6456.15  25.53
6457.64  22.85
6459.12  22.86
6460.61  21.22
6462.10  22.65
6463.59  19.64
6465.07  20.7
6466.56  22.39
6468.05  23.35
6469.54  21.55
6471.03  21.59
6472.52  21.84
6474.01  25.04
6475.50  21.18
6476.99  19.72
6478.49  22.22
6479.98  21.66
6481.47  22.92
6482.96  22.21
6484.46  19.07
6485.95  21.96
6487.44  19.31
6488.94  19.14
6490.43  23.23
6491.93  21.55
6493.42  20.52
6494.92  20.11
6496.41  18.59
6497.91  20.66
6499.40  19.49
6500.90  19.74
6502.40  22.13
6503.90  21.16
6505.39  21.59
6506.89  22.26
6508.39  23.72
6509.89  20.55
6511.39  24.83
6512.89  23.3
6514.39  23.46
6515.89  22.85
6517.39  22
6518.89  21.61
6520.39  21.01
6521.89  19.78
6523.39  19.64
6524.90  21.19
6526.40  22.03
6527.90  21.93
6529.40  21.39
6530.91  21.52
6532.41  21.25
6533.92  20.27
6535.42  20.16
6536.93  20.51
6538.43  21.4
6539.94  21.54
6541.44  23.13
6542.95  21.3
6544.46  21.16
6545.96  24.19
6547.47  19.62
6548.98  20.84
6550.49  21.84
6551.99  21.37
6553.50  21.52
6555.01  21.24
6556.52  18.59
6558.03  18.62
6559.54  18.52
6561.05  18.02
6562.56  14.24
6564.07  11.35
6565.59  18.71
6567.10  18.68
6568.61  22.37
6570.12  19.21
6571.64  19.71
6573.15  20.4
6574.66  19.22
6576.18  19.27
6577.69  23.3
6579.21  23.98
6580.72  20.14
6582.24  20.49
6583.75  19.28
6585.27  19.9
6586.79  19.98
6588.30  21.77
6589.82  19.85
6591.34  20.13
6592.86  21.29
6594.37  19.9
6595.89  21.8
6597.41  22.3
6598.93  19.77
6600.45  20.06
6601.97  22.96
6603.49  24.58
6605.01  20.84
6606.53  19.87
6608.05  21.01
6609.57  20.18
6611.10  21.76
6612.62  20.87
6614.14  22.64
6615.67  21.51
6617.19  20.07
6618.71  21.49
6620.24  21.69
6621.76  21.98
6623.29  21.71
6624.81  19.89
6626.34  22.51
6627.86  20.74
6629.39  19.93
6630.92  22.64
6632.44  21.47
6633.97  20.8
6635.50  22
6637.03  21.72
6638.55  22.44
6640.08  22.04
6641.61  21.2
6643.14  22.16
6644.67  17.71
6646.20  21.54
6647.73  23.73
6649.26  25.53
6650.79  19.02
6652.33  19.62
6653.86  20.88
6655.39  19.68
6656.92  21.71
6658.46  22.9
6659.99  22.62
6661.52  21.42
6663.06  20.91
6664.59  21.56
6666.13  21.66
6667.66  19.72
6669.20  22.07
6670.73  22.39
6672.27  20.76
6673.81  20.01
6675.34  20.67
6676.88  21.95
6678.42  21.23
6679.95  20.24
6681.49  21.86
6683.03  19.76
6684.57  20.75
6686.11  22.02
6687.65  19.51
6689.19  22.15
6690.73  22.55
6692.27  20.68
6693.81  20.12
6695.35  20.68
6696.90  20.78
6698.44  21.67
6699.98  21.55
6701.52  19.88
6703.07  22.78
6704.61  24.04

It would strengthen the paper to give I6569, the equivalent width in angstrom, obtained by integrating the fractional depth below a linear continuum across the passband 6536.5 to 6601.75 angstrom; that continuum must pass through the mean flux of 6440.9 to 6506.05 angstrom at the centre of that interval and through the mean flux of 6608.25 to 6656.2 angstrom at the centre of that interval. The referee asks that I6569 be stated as 3.8 angstrom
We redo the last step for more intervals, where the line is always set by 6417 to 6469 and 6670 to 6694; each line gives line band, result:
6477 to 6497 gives 1.1 angstrom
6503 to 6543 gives 0.5 angstrom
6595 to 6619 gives 0.1 angstrom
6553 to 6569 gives 2.6 angstrom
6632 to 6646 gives 0.0 angstrom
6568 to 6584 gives 0.7 angstrom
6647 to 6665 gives -0.4 angstrom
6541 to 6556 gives 0.2 angstrom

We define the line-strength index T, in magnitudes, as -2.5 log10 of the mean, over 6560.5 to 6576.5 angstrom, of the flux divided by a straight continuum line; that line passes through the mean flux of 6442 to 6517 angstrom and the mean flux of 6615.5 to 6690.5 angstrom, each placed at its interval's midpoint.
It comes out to 0.18 mag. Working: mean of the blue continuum 21.9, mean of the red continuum 21.3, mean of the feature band 18.3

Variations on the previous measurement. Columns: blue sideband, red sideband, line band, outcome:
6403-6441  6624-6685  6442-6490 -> -0.005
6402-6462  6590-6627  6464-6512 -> 0.032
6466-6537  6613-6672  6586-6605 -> 0.013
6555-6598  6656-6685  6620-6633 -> -0.044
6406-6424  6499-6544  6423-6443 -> 0.026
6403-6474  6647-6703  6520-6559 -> 0.043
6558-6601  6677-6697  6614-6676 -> -0.045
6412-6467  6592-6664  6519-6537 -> 0.049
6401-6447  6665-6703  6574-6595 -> 0.047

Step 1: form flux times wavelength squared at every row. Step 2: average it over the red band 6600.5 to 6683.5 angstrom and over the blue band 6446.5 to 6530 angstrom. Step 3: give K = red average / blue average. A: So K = 1.0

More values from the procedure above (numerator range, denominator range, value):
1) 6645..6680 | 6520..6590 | 1.09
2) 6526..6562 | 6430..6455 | 0.97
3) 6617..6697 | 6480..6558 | 1.04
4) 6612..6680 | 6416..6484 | 1.02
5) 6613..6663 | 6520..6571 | 1.09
